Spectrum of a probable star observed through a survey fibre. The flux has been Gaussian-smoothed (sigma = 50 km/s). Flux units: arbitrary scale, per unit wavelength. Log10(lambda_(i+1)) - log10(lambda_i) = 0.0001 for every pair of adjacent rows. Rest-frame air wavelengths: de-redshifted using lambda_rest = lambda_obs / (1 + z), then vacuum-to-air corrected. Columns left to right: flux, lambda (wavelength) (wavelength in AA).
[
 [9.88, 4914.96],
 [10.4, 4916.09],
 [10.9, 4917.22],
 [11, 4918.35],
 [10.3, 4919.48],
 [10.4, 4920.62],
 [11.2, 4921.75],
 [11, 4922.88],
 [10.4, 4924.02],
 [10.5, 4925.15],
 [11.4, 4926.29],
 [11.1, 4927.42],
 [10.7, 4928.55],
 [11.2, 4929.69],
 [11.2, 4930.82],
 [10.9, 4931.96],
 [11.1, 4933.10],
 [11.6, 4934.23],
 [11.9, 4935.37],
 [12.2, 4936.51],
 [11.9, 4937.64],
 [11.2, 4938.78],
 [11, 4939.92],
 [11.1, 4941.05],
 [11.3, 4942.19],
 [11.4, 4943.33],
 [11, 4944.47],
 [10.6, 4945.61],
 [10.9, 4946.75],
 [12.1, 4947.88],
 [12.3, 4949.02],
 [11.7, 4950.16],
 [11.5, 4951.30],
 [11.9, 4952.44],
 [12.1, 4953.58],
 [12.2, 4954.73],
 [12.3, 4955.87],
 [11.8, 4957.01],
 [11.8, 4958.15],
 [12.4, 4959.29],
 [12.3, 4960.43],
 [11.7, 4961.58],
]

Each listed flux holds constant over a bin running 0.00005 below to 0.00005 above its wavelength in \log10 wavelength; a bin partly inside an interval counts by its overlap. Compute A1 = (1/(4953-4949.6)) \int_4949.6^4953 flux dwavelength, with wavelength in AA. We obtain 11.7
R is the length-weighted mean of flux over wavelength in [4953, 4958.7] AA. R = 12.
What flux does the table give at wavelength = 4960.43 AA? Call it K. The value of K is 12.3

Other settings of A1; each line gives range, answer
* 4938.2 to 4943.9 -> 11.2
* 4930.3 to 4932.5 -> 11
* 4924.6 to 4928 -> 11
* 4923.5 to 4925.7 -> 10.5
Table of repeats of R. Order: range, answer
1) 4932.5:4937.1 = 11.7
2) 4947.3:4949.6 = 12.2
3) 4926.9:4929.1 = 10.9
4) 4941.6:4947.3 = 11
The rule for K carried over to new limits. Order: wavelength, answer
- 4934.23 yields 11.6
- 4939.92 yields 11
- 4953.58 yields 12.1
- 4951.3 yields 11.5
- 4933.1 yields 11.1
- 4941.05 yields 11.1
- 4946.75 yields 10.9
